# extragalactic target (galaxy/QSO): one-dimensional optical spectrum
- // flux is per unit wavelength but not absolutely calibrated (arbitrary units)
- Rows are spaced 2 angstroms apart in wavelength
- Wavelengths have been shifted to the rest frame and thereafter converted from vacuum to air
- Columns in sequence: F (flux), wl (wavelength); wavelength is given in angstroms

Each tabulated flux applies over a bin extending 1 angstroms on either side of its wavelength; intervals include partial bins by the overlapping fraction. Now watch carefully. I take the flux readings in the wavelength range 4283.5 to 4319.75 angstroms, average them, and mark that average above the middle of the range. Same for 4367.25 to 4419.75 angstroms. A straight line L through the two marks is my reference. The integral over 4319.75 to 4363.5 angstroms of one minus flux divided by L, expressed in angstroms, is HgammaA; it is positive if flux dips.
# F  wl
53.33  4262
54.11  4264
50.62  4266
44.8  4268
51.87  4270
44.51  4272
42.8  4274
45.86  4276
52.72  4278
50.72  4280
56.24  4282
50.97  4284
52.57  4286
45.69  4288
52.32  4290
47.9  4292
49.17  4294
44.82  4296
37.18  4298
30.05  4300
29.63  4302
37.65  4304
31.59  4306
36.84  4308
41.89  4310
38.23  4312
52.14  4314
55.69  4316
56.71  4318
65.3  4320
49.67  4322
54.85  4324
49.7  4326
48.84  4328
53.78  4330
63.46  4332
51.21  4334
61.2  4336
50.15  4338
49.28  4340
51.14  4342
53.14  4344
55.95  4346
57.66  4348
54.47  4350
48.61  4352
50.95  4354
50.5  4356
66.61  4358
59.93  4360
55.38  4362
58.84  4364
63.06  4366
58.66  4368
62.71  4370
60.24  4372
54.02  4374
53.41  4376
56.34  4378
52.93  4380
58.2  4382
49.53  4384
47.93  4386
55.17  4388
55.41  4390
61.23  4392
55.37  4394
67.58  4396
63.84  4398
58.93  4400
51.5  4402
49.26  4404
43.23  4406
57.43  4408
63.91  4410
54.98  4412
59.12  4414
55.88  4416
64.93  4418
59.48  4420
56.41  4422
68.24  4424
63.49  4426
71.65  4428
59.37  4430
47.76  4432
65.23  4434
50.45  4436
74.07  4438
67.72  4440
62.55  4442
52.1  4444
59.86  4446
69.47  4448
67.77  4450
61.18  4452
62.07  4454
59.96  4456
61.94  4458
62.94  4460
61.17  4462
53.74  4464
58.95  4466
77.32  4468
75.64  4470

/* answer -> -4.3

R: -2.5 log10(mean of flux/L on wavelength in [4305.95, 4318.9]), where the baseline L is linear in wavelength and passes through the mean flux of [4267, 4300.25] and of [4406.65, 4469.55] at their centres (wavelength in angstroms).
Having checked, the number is 0.104 mag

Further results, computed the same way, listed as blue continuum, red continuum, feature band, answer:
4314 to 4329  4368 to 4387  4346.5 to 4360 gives -0.008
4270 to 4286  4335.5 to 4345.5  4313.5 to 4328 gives -0.058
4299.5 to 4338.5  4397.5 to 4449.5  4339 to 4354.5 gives -0.031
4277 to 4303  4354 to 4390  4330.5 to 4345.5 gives -0.043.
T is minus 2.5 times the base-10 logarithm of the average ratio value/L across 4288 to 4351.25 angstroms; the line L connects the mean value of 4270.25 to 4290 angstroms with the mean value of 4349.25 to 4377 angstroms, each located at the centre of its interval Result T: 0.09 mag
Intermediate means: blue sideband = 49.4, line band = 48.7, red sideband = 57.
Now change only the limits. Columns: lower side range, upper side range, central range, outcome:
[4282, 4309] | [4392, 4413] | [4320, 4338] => -0.16 mag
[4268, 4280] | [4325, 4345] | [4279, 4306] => 0.11 mag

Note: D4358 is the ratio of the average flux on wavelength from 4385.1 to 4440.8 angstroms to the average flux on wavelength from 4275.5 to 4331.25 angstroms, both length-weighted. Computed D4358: 1.25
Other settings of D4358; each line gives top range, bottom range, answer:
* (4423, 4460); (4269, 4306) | 1.38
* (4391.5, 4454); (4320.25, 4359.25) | 1.11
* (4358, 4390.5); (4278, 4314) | 1.30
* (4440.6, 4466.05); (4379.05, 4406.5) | 1.11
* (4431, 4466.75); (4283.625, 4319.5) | 1.38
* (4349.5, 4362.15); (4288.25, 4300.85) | 1.26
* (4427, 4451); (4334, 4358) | 1.17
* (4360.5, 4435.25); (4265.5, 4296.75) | 1.18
